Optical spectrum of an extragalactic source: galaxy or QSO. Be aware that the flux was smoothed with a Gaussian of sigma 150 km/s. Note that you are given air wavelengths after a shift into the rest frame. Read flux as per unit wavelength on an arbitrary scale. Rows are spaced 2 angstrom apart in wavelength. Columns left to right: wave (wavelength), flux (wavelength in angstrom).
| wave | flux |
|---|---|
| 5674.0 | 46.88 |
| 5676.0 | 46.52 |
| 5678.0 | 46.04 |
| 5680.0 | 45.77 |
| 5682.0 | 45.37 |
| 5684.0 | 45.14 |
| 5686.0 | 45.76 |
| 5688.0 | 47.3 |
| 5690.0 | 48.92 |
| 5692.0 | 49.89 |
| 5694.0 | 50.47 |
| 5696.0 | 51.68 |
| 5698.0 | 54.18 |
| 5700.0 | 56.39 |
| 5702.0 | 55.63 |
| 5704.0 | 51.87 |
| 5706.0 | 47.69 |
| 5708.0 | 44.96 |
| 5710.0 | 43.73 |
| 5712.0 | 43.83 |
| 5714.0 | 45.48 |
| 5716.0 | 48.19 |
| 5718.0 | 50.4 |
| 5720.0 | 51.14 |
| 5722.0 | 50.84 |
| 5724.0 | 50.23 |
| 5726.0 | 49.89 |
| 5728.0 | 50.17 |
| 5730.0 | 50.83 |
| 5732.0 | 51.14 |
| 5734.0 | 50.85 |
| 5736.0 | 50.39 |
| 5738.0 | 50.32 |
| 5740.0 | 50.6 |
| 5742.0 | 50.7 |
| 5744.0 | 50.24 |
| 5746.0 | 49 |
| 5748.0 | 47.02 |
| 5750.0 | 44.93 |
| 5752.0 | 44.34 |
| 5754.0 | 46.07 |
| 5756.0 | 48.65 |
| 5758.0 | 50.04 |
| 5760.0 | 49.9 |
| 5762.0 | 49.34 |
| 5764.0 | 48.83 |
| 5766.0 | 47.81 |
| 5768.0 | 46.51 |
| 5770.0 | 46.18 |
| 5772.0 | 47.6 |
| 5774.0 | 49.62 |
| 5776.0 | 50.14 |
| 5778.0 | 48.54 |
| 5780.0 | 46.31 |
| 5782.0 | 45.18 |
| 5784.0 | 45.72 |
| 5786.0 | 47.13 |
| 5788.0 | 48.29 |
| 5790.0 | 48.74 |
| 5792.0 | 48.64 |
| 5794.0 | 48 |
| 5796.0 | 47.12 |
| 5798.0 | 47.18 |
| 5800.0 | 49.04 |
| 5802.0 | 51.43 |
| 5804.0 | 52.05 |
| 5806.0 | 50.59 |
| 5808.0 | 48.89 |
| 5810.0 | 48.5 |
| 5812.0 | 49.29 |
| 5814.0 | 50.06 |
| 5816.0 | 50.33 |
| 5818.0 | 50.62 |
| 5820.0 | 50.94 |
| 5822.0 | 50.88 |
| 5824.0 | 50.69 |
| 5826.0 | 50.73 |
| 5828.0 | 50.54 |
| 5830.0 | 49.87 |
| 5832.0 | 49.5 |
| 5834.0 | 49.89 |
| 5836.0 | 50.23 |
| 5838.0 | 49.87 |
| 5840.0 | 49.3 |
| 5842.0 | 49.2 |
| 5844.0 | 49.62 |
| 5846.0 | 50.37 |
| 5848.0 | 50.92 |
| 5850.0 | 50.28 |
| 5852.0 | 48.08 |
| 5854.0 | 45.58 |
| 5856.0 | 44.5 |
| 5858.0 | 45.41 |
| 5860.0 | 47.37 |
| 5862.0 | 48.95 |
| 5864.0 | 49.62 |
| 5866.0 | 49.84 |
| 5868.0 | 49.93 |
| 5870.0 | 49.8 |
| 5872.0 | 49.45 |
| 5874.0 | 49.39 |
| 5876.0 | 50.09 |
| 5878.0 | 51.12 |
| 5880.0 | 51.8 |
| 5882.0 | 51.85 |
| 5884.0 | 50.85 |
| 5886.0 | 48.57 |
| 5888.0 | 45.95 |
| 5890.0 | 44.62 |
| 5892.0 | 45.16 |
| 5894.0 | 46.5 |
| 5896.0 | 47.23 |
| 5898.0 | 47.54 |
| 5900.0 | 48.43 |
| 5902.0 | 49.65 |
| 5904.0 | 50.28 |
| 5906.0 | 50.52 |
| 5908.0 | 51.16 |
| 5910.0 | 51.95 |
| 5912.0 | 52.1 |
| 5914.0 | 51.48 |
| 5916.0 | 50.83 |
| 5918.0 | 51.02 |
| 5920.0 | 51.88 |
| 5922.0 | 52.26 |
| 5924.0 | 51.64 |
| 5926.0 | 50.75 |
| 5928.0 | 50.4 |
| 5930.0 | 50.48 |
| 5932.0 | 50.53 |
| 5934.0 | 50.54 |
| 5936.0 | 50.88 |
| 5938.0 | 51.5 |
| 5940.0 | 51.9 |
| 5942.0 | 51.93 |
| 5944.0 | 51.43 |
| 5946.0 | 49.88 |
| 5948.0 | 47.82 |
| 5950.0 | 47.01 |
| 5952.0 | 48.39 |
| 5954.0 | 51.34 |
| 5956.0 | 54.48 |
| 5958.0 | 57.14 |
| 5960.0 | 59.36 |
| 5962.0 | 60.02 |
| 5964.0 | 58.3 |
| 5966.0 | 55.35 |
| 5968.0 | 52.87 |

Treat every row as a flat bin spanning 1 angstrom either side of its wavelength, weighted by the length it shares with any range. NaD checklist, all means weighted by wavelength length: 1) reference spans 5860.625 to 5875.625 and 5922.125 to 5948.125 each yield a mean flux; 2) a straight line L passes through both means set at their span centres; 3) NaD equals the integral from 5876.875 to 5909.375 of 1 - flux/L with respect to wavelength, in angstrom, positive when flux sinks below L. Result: 0.8 angstrom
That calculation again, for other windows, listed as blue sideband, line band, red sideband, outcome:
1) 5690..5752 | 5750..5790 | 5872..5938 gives 1.7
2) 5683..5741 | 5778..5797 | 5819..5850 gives 1.0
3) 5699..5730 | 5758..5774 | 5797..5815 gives 0.4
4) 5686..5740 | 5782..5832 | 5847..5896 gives -0.3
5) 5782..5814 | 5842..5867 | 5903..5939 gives 0.7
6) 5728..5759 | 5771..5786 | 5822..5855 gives 0.5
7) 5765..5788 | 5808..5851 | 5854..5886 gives -1.5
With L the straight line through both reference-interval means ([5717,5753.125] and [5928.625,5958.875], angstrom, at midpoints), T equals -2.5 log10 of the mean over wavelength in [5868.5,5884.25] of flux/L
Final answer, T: 0.00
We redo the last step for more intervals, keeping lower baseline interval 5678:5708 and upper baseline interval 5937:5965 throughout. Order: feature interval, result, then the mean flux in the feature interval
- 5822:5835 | 0.021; 50.3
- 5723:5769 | 0.024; 49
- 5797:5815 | 0.028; 49.7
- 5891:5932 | 0.049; 50.1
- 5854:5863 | 0.115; 46.4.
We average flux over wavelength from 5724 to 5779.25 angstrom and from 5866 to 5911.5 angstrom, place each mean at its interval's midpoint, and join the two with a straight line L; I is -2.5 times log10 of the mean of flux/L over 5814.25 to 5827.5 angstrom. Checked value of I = -0.03 mag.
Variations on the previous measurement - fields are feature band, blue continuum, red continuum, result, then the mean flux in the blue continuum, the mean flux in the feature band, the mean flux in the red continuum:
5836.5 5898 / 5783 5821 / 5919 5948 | 0.03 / 49.1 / 48.7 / 51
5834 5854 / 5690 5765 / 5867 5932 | 0.00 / 49.4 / 49.6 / 49.8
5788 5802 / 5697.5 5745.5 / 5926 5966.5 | 0.05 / 49.9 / 48.4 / 52.4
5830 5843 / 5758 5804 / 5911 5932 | -0.01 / 48.2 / 49.7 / 51.2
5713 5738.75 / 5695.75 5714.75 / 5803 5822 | -0.01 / 49.5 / 50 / 50.2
